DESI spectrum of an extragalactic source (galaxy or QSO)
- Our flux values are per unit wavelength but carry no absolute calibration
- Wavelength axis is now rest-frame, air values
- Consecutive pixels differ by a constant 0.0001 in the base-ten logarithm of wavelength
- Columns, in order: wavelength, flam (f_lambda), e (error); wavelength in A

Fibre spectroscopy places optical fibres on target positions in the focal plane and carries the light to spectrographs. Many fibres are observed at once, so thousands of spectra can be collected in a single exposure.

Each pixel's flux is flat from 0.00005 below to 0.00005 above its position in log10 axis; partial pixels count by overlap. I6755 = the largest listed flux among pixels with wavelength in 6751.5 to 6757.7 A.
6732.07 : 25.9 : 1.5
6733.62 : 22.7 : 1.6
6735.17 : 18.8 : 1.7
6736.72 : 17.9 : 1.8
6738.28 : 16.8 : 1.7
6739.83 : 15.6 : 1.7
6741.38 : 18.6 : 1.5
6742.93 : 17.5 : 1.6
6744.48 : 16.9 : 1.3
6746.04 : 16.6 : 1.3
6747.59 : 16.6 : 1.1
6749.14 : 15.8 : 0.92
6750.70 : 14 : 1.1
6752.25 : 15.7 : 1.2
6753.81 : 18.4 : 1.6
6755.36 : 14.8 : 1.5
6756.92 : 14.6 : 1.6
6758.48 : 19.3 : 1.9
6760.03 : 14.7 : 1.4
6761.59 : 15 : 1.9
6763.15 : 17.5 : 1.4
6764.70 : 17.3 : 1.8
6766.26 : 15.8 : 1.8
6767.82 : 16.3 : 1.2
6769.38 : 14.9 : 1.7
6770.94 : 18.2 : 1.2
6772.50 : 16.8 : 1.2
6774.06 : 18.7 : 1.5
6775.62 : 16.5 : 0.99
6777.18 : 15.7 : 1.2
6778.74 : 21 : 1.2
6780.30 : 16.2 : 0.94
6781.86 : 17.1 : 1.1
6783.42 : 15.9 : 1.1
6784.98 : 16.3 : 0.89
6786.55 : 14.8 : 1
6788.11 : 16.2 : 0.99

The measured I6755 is 18.4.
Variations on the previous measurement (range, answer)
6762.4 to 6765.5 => 17.5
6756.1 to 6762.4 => 19.3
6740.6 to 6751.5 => 18.6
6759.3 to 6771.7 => 18.2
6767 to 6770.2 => 16.3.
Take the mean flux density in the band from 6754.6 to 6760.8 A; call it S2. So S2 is 15.8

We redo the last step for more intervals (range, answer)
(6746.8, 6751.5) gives 15.5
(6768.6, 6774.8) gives 17.1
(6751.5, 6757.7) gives 15.9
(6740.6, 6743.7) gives 18.1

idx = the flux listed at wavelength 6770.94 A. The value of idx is 18.2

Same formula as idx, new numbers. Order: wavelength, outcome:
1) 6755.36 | 14.8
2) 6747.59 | 16.6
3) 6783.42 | 15.9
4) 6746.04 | 16.6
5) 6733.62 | 22.7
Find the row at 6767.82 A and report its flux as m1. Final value 16.3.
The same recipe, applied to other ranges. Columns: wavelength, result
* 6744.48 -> 16.9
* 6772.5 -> 16.8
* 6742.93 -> 17.5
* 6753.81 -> 18.4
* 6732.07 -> 25.9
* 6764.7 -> 17.3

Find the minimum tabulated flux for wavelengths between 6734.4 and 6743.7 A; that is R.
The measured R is 15.6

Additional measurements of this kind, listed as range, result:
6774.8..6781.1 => 15.7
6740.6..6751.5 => 14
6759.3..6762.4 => 14.7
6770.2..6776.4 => 16.5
